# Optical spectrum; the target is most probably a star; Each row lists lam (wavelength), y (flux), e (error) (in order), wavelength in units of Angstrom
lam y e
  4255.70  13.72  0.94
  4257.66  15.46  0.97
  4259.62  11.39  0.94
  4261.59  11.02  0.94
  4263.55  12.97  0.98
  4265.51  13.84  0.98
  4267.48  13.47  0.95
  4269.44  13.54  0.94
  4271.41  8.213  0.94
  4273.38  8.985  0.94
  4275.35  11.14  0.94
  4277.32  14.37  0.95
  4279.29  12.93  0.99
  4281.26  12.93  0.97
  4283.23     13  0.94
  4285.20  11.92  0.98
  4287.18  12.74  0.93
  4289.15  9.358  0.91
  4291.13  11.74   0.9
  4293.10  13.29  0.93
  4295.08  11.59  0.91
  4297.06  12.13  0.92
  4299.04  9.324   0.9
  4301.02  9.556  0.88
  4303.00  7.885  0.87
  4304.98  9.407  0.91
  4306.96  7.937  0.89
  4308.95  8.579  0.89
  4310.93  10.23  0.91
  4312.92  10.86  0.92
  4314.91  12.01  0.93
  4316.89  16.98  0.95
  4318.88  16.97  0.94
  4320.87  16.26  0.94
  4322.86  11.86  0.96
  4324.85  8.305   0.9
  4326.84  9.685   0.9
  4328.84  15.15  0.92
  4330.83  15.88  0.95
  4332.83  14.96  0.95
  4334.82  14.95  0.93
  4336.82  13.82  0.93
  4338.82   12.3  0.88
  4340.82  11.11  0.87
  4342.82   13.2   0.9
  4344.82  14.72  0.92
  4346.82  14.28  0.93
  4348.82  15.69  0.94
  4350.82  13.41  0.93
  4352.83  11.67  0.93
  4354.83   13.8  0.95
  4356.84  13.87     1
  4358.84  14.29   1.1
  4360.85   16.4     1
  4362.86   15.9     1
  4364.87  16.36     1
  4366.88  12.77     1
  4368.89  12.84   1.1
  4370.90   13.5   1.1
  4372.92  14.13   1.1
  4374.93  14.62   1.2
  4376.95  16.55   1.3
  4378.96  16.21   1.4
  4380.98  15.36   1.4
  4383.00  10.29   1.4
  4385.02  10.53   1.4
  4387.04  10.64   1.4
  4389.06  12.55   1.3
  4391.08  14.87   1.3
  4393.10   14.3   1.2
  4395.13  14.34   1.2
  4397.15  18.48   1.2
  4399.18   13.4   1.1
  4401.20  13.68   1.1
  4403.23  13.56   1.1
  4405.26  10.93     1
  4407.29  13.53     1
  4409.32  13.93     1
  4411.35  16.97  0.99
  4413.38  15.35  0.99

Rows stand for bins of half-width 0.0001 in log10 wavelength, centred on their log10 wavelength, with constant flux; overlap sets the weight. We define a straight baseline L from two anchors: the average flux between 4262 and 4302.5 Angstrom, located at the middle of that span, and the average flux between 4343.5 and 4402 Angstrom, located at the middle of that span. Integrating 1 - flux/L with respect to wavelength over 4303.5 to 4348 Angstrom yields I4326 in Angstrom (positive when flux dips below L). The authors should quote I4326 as 0.9 Angstrom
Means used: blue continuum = 11.8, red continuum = 14.1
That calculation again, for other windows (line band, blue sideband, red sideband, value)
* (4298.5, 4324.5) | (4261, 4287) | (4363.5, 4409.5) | 2.9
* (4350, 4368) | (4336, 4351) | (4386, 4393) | -1.3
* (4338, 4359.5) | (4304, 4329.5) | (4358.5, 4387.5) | -0.6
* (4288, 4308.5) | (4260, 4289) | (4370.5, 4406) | 3.7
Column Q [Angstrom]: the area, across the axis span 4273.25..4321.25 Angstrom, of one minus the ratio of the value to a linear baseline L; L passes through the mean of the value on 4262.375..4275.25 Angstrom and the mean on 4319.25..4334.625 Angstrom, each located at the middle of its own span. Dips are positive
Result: 3.4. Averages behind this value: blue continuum 11.8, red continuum 13.4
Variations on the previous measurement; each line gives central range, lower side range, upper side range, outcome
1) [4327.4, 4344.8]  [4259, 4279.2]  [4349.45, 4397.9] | -0.7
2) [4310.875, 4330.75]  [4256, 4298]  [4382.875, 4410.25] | -0.8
